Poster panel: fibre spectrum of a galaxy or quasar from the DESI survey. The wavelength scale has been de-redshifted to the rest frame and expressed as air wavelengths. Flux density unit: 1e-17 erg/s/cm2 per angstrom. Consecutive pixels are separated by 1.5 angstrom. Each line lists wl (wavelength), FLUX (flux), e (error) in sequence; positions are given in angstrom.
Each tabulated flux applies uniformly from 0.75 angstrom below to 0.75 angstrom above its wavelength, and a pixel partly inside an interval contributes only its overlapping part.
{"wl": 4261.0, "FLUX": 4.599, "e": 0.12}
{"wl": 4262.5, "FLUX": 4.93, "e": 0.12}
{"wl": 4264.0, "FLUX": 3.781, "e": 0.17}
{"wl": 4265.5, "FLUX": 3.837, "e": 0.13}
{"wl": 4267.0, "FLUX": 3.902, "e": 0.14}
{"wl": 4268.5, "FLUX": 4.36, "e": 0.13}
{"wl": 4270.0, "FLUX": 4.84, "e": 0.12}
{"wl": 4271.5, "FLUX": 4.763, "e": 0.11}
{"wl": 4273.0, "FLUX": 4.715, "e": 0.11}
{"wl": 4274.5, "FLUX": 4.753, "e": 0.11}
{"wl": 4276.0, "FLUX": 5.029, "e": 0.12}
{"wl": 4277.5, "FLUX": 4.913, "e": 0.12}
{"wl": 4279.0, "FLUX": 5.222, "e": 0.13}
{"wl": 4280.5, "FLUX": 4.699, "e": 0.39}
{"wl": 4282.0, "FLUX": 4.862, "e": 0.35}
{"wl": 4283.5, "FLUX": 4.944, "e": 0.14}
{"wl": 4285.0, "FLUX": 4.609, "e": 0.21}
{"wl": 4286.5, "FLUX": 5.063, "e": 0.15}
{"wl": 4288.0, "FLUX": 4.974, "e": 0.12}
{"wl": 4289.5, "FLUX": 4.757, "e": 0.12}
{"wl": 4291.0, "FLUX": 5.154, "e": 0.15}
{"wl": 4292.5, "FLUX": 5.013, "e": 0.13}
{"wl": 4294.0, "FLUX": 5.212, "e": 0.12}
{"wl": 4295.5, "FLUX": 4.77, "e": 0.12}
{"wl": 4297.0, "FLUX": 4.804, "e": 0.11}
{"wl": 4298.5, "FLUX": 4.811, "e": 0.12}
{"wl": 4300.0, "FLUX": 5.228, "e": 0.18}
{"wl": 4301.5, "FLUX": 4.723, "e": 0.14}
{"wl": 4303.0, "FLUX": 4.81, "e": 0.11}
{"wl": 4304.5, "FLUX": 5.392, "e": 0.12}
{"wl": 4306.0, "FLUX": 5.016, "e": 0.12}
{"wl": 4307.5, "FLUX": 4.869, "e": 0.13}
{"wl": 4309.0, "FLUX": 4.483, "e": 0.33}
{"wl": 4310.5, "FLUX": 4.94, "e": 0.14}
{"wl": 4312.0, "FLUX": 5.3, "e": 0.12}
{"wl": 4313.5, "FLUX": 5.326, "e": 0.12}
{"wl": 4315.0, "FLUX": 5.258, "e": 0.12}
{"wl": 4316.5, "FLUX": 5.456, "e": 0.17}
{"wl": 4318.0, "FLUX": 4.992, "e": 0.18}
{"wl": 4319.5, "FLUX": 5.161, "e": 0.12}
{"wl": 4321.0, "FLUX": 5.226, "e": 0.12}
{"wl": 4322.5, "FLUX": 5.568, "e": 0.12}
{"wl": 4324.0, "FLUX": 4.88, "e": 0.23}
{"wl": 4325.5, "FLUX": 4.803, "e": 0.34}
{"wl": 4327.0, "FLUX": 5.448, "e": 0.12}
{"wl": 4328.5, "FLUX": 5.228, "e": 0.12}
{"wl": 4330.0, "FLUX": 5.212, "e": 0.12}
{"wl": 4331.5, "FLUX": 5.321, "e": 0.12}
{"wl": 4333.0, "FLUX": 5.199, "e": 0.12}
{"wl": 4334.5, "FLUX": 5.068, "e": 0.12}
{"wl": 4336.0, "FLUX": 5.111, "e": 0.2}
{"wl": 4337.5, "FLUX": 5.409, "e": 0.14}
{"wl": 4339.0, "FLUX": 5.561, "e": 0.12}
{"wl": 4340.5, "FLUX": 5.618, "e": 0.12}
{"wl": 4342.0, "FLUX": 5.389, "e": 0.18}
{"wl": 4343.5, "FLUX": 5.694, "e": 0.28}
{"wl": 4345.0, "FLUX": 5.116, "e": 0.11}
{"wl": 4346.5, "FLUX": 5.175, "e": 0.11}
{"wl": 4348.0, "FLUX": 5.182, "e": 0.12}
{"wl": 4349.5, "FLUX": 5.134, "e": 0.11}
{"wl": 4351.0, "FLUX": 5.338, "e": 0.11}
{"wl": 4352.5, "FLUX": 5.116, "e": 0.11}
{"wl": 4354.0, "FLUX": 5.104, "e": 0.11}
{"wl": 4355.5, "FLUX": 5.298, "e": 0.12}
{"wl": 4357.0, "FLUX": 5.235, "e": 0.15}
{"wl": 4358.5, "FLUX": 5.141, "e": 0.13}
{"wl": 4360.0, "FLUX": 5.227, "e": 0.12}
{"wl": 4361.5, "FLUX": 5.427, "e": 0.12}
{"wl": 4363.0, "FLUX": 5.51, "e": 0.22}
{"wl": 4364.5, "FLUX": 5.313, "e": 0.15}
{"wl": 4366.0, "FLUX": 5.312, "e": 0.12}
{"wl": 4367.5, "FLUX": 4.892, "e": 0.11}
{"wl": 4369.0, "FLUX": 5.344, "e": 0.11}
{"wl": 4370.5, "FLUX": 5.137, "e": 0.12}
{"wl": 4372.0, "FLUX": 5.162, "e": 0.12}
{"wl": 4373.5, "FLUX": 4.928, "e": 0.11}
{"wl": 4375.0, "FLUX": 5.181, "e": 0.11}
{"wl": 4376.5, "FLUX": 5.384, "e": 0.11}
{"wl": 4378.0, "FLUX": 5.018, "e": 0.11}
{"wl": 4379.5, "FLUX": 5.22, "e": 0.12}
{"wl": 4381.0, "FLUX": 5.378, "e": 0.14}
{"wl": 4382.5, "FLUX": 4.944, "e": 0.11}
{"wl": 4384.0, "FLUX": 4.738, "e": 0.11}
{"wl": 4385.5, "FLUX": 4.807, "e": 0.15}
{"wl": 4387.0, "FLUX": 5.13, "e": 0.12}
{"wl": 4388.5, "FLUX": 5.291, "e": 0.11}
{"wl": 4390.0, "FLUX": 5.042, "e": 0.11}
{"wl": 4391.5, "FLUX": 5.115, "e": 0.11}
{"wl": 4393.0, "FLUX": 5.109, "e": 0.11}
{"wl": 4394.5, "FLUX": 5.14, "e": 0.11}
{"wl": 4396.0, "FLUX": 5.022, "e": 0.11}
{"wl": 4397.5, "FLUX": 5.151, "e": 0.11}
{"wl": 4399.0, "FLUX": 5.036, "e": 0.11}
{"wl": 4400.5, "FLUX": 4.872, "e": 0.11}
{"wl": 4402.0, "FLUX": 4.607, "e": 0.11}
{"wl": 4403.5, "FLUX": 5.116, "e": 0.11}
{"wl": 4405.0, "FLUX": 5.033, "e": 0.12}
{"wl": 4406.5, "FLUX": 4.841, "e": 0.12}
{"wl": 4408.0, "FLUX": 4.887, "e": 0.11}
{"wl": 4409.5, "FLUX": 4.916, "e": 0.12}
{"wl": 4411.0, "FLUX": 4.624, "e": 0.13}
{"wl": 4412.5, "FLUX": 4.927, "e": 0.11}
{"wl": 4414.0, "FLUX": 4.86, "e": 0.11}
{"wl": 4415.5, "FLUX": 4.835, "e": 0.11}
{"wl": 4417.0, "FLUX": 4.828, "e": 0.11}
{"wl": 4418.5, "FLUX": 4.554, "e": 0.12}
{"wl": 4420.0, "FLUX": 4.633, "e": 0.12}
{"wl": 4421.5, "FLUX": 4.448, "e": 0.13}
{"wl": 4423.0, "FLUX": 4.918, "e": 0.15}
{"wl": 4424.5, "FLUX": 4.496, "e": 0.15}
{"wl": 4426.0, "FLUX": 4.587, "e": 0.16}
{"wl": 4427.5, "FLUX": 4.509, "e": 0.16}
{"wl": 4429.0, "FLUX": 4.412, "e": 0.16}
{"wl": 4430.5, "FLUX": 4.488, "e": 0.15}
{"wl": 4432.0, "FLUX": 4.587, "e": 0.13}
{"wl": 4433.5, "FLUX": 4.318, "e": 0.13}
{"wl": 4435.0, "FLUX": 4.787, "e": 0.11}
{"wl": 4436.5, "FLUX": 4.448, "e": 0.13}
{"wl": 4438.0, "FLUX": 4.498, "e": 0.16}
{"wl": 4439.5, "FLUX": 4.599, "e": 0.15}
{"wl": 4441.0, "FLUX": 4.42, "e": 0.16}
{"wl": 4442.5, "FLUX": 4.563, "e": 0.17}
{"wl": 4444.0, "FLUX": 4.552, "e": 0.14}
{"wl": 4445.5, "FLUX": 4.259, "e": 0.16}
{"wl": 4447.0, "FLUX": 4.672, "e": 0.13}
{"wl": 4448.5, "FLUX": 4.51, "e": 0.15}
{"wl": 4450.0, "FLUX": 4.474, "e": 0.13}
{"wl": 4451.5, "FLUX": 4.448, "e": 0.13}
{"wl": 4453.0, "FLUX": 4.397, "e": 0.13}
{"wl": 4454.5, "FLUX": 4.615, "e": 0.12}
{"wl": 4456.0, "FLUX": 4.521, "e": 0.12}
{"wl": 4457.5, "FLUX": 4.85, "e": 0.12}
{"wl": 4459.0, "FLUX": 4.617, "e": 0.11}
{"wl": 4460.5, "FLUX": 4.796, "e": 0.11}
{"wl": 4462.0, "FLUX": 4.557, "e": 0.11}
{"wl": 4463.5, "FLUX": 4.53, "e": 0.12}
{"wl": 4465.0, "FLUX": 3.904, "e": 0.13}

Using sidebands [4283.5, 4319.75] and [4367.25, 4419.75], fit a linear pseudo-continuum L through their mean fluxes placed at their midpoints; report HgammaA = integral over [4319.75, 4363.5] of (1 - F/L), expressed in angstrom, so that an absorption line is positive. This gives -2.3 angstrom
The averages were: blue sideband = 5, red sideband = 5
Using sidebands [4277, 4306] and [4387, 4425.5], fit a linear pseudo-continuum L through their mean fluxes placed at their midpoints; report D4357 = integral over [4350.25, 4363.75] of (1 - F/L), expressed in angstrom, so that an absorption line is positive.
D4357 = -1.0 angstrom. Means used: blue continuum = 4.95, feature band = 5.27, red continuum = 4.89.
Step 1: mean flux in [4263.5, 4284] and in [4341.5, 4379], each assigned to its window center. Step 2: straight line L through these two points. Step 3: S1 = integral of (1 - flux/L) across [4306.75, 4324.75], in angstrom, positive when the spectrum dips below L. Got -0.75 angstrom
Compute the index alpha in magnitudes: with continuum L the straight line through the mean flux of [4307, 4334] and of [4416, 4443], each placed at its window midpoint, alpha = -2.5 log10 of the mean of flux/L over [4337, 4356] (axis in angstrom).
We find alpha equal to -0.06 mag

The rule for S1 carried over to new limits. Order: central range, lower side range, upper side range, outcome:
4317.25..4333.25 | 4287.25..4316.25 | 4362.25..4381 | -0.4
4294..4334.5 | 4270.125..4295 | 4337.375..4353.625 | 0.3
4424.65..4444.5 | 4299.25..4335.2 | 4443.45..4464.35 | 0.5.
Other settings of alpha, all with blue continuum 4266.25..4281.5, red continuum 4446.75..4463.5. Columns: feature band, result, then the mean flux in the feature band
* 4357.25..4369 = -0.13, 5.26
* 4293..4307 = -0.06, 4.97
